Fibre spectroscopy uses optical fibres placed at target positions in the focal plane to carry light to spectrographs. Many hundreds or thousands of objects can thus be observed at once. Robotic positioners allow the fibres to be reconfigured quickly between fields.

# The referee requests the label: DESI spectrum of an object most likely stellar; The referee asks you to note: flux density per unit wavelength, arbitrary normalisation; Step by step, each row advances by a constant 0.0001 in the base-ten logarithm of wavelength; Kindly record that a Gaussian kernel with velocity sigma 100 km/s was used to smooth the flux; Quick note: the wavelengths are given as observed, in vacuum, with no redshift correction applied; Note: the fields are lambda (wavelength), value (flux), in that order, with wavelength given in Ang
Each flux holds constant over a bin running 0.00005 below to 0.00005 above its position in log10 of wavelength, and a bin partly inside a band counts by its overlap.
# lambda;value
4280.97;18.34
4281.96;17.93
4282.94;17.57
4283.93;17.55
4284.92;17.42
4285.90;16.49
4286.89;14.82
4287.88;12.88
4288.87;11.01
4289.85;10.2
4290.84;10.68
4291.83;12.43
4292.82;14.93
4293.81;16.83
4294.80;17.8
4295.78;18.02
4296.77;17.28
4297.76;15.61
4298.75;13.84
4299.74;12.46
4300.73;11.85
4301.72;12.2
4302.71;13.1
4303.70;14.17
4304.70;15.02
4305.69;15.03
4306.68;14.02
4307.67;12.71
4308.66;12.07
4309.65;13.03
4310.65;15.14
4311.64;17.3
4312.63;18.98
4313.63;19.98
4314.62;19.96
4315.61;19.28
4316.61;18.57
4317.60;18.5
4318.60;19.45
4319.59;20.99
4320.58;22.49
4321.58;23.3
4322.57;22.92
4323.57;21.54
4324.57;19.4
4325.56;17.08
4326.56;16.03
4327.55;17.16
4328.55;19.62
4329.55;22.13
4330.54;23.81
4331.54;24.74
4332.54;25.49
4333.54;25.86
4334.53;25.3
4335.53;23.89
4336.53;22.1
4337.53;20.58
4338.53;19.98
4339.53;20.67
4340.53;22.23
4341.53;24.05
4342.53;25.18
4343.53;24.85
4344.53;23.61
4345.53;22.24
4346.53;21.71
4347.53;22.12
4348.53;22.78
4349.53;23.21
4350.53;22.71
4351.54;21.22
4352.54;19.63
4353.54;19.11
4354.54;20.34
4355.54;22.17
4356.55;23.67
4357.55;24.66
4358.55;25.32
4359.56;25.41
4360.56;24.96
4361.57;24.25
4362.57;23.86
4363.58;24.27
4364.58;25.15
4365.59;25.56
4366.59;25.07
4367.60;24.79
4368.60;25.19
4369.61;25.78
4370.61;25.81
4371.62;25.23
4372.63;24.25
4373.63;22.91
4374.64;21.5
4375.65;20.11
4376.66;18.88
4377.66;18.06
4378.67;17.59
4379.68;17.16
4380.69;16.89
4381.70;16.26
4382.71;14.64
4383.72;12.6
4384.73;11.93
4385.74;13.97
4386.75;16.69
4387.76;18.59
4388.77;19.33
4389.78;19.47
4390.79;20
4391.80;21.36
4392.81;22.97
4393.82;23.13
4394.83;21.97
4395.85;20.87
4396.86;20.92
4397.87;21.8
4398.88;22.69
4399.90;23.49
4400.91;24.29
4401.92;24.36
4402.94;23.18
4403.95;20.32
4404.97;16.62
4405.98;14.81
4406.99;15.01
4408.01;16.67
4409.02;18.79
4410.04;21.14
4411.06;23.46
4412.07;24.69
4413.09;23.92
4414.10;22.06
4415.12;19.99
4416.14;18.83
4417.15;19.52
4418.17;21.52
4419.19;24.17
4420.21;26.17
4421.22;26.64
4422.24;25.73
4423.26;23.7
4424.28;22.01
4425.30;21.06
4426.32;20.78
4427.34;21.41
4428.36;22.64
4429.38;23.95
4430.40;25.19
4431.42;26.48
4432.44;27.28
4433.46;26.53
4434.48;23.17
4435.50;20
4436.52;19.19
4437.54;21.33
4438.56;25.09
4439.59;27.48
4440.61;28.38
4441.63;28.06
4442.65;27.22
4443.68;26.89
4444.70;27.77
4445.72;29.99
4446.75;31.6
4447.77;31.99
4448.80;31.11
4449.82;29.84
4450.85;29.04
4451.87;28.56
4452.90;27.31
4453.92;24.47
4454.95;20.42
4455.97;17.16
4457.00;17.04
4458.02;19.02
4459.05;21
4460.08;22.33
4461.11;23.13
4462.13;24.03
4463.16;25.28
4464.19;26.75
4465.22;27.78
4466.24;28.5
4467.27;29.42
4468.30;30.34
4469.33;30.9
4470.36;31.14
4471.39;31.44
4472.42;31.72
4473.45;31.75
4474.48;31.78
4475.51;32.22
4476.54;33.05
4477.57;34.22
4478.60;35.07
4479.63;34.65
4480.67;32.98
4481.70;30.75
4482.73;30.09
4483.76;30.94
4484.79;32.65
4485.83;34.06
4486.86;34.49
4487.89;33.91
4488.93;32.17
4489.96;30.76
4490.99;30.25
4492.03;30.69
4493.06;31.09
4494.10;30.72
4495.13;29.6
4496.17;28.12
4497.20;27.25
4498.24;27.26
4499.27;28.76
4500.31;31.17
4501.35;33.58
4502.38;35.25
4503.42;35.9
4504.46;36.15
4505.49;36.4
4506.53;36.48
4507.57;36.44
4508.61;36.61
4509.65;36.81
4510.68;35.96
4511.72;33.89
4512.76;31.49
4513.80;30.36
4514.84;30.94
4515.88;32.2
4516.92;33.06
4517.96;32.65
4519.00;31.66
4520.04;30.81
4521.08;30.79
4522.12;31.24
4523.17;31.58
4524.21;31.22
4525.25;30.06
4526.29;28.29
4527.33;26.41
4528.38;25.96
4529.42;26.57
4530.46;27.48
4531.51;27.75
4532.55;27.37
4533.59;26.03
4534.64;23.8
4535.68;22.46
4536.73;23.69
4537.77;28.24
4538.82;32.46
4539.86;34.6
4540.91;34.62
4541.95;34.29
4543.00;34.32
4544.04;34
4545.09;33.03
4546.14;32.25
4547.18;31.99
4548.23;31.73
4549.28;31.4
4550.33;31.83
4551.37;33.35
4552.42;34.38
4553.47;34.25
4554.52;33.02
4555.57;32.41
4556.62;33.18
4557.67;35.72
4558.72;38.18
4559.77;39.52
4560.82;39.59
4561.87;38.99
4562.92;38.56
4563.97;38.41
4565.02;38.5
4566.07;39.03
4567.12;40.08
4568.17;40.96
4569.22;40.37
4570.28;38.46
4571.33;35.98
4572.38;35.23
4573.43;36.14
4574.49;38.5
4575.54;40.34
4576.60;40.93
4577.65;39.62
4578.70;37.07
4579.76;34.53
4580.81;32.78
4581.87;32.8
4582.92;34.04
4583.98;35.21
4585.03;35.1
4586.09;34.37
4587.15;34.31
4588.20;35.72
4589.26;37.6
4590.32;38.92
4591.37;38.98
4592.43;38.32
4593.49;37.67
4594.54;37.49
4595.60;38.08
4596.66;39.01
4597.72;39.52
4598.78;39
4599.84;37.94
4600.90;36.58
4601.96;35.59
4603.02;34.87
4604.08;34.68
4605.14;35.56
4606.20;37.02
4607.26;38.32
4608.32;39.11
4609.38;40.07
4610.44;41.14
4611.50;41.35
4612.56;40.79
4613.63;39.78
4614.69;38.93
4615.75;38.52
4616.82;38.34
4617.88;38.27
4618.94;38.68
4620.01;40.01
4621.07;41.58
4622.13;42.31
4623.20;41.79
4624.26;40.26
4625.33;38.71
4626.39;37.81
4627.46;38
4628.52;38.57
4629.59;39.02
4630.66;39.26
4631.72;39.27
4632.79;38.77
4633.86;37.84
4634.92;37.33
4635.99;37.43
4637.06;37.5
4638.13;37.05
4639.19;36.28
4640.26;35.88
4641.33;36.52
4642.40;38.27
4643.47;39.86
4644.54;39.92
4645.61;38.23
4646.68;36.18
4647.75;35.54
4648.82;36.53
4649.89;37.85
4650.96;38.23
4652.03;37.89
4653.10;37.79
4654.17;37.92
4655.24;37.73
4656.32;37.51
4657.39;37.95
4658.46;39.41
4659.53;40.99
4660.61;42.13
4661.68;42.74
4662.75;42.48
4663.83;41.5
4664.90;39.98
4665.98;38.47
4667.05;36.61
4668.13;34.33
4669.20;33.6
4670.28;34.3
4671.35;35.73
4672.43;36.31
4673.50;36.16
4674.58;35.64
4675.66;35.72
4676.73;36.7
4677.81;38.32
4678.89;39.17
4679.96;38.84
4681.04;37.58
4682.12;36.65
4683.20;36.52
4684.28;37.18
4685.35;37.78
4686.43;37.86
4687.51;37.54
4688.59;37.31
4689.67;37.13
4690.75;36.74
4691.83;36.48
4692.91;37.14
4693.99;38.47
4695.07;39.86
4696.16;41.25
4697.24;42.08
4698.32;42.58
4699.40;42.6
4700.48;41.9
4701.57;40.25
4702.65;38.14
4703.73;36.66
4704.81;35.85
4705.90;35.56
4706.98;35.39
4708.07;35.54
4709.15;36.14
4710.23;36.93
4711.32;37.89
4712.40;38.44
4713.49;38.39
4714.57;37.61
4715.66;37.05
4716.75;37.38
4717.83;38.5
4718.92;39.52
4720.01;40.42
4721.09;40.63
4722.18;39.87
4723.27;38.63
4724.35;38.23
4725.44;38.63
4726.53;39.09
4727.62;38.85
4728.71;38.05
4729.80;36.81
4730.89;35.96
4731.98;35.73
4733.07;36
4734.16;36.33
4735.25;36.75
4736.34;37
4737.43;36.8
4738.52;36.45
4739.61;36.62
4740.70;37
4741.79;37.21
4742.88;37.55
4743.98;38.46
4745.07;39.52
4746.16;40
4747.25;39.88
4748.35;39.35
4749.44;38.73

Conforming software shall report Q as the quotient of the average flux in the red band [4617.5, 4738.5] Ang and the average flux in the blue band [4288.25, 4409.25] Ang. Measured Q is 1.92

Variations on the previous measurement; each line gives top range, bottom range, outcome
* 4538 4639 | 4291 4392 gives 1.87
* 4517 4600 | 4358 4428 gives 1.60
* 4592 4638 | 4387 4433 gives 1.77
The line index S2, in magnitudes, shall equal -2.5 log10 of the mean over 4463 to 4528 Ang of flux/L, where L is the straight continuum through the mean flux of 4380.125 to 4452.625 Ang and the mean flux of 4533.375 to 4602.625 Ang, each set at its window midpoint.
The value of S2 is -0.091 mag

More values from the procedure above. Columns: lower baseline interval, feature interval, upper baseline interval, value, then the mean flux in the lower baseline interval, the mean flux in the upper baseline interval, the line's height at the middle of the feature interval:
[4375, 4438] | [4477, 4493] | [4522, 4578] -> -0.172 mag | 20.8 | 33.5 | 27.7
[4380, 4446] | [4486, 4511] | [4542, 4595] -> -0.106 mag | 21.8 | 36.2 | 29.7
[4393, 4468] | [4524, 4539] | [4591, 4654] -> 0.164 mag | 23.7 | 38.3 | 31.4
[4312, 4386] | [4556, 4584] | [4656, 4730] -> -0.166 mag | 21.5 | 38.2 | 32.2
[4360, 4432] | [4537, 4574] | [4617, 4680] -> -0.106 mag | 21.4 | 38.2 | 32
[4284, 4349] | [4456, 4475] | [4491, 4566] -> 0.062 mag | 18.4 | 32.2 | 28.1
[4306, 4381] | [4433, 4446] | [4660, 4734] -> 0.023 mag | 21.4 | 38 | 25.9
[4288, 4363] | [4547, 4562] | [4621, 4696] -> -0.076 mag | 19.4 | 38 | 32.2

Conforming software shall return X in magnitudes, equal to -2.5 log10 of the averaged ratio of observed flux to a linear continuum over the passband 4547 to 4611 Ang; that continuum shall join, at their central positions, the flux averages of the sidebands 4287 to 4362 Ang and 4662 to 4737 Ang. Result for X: -0.16 mag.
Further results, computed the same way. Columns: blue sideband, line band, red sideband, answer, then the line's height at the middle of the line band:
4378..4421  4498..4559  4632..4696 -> -0.12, 28.6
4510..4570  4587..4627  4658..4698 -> -0.10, 35.3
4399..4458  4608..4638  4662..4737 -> -0.16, 33.8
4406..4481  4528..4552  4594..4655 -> 0.08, 32.4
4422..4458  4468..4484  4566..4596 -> -0.14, 28.1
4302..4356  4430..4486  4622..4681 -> -0.01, 27.3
